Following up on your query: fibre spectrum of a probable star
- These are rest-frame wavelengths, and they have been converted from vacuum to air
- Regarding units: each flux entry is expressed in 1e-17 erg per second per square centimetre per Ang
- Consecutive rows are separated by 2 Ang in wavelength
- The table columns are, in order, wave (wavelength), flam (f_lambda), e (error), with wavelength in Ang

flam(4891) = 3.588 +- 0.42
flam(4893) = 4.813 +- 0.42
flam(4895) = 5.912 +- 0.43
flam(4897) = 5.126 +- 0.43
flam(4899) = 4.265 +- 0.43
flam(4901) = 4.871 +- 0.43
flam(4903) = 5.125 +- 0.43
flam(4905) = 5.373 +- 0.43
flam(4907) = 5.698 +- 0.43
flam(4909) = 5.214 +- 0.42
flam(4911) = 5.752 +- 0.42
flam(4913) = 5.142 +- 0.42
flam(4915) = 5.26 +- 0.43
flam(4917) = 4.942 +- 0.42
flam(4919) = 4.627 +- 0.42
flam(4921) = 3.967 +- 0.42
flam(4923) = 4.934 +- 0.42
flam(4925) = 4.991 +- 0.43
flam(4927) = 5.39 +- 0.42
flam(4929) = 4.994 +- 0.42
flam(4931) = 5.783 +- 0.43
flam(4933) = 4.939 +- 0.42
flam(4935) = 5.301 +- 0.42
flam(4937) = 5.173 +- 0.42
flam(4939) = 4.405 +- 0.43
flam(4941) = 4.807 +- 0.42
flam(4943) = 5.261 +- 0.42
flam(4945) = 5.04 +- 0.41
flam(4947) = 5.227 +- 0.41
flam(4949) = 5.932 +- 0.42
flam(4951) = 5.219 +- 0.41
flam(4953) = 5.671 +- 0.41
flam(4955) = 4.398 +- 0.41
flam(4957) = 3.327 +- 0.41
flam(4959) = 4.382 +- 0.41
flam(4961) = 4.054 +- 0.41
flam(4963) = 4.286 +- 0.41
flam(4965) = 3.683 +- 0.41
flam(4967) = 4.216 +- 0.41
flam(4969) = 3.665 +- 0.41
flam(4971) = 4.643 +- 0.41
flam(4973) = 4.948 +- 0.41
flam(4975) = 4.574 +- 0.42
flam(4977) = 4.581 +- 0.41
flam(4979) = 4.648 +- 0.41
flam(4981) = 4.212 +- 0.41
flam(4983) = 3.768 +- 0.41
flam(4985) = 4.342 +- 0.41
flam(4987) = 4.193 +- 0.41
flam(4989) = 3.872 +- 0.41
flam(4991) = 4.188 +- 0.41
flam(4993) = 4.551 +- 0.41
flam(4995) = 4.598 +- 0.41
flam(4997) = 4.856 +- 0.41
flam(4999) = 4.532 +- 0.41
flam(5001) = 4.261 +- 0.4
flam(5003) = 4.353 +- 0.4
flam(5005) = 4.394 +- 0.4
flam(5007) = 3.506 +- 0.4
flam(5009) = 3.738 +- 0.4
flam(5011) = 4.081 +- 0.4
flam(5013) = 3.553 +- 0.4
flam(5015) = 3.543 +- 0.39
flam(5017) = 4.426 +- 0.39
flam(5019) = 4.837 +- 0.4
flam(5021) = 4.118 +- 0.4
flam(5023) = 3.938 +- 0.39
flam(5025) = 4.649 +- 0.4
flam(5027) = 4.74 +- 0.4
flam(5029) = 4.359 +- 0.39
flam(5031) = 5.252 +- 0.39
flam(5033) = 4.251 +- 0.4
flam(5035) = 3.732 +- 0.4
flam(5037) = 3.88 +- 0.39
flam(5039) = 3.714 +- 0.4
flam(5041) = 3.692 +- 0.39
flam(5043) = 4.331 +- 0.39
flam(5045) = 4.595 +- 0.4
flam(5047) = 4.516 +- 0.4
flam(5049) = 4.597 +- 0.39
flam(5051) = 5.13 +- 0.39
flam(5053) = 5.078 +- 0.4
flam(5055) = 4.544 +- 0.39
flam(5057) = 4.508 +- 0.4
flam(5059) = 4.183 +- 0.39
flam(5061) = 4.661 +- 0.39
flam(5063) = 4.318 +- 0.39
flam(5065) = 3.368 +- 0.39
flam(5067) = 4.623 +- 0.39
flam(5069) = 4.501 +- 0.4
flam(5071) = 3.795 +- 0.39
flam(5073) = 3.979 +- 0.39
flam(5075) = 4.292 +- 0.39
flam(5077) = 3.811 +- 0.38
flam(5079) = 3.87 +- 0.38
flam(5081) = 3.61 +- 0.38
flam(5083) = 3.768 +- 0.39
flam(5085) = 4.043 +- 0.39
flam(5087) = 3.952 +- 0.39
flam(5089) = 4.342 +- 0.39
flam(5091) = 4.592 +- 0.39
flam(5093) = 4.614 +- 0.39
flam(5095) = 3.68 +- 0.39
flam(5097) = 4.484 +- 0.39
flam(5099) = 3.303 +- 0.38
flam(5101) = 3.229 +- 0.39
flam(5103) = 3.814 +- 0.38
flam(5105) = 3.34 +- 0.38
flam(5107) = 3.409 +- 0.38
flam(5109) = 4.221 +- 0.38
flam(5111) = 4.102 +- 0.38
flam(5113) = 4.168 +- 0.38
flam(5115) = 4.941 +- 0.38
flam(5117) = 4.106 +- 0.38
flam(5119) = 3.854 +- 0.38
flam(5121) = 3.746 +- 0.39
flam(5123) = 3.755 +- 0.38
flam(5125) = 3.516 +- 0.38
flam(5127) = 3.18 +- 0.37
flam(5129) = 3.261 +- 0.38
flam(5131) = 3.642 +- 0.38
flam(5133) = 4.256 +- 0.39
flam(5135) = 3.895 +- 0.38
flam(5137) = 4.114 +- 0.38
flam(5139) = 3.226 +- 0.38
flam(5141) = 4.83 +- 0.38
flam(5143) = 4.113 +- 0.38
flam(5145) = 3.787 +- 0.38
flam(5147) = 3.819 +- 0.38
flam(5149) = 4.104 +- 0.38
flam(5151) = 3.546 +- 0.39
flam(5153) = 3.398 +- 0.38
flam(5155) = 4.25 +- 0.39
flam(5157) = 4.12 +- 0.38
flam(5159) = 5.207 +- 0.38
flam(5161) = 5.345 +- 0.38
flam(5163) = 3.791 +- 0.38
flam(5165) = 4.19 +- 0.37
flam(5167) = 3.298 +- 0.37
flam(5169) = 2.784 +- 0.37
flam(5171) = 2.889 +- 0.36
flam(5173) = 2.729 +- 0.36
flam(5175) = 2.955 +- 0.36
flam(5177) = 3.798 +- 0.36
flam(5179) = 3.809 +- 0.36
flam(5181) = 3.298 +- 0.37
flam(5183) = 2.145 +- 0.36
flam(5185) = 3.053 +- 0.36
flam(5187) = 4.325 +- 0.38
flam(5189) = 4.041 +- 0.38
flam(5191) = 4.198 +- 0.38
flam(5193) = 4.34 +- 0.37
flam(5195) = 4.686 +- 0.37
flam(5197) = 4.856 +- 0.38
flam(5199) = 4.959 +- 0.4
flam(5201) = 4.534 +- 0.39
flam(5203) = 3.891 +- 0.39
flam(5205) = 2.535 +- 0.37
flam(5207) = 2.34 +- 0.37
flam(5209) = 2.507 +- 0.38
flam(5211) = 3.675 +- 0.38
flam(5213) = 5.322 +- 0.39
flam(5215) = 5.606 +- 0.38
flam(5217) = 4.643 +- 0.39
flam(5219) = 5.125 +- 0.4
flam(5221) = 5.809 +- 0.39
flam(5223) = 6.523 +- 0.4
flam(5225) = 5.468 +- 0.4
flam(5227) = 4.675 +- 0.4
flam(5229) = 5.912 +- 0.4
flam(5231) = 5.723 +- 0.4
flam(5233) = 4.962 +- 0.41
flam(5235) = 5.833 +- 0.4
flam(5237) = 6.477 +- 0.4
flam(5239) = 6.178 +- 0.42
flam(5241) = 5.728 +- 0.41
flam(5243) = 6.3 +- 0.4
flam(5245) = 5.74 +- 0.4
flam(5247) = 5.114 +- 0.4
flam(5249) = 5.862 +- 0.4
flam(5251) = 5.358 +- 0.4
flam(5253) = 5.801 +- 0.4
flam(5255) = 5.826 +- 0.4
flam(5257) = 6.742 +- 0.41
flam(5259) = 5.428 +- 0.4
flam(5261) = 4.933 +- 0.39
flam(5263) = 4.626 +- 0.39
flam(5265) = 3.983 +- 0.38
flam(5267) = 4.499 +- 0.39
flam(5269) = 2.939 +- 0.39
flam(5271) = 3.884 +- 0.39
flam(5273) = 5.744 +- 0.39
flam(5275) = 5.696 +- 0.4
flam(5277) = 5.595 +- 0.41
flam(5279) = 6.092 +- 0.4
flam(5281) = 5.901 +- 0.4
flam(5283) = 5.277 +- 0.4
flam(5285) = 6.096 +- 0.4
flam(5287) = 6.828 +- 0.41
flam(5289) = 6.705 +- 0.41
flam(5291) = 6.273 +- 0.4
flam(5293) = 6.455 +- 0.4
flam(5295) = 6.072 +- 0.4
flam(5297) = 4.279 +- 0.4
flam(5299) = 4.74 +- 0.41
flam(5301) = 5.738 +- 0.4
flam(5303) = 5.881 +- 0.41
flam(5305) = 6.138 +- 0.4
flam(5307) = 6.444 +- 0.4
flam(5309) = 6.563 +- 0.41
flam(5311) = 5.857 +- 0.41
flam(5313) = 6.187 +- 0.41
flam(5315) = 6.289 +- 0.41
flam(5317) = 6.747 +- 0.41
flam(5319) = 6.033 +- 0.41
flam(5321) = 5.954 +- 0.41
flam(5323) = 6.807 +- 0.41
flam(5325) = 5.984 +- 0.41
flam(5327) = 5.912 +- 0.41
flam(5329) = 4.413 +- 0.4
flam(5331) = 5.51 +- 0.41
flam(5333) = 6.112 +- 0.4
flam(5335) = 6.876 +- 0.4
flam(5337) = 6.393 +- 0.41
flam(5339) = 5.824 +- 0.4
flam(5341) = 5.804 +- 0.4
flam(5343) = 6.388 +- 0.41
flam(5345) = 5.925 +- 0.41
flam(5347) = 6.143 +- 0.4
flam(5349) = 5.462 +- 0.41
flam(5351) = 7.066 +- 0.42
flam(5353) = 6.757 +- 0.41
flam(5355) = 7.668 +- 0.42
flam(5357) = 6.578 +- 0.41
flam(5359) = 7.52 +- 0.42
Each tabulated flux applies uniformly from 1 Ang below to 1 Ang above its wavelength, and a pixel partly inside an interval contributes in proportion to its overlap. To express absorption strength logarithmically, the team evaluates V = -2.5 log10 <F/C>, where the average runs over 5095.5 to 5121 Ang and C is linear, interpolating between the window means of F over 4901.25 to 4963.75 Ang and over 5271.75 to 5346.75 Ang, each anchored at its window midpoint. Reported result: 0.36 mag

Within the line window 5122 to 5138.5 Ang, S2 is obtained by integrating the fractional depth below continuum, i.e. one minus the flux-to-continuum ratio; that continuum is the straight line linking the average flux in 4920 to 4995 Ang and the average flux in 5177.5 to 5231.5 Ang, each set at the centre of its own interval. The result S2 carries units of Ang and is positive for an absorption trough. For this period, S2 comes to 2.8 Ang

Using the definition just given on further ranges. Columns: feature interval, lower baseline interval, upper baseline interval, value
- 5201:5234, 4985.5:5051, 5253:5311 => 3.7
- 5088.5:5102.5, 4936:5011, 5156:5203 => 0.4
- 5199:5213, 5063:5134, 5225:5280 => 4.0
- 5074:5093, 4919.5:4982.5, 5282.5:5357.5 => 4.2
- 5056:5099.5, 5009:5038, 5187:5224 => 1.7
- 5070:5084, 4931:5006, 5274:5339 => 3.2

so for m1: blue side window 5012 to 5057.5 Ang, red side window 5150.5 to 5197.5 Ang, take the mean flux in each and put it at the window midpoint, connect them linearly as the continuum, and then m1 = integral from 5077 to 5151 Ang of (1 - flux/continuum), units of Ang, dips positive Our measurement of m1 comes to 2.27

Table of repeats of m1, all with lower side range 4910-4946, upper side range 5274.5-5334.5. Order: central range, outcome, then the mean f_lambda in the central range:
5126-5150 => 7.36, 3.85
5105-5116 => 2.80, 4.09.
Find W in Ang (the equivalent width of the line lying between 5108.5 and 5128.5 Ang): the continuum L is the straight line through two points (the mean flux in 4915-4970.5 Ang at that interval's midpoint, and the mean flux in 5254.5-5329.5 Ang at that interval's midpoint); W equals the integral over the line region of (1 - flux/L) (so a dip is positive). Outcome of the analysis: 4.9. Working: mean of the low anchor 4.77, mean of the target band 3.93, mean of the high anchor 5.68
